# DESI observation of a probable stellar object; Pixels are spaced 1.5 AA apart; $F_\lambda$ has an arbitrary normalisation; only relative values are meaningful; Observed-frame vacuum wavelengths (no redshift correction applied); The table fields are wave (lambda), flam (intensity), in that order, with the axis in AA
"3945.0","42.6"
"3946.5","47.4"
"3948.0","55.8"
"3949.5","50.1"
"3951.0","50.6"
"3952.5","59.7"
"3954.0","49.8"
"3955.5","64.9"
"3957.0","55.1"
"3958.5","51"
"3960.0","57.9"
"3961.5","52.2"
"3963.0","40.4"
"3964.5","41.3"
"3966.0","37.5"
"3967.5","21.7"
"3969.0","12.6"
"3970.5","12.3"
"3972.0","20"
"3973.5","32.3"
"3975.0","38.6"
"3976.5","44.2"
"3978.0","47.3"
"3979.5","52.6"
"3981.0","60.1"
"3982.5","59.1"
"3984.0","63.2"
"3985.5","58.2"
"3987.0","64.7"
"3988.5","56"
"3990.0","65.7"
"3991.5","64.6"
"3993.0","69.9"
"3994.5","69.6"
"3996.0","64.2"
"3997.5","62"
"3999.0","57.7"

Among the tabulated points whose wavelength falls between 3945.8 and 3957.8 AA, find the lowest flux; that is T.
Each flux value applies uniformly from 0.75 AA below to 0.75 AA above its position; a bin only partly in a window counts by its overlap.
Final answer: 47.4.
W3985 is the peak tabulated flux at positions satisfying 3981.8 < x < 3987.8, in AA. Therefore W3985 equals 64.7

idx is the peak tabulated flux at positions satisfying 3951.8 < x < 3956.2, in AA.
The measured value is 64.9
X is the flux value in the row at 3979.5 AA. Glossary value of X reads 52.6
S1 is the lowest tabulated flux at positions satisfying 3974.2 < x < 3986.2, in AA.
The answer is 38.6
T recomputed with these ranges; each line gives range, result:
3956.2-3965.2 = 40.4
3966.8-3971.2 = 12.3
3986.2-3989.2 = 56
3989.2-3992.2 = 64.6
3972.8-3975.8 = 32.3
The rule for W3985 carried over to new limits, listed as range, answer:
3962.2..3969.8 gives 41.3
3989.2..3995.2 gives 69.9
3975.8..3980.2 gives 52.6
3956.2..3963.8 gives 57.9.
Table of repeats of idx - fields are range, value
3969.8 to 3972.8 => 20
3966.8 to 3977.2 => 44.2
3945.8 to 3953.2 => 59.7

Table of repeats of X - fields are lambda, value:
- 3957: 55.1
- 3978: 47.3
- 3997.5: 62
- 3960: 57.9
